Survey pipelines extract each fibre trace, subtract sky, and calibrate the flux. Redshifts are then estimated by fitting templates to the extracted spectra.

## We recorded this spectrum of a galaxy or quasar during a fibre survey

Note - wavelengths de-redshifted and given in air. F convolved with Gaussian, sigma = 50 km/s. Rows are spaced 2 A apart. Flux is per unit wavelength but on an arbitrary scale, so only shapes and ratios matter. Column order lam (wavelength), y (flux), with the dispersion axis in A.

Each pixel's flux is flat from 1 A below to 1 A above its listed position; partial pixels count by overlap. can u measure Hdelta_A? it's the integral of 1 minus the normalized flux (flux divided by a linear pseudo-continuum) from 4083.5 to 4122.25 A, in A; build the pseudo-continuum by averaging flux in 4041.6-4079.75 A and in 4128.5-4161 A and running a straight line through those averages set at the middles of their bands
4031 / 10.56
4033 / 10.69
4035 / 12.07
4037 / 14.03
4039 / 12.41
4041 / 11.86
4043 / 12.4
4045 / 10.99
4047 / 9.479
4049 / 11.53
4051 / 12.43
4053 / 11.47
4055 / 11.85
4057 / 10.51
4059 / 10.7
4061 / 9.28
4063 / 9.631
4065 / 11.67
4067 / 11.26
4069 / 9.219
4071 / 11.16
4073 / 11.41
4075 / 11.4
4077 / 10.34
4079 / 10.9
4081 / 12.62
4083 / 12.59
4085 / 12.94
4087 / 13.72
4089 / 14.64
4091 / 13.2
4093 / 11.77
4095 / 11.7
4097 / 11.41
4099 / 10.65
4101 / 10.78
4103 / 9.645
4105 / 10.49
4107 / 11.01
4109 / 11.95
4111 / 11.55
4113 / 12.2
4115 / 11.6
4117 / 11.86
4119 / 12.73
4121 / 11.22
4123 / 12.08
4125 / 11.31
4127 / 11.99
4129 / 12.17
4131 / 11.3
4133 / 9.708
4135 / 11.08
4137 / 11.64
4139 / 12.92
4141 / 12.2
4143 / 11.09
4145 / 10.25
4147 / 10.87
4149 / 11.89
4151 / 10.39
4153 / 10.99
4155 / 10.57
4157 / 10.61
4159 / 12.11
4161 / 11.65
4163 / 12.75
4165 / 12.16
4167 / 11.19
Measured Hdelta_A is -2.7 A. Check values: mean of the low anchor 10.9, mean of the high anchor 11.2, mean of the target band 11.9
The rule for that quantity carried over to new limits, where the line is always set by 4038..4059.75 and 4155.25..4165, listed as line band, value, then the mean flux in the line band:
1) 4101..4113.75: 0.5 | 11.1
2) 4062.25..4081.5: 0.9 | 10.9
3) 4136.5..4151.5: 0.3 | 11.4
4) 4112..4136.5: 0.1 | 11.6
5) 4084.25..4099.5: -1.3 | 12.6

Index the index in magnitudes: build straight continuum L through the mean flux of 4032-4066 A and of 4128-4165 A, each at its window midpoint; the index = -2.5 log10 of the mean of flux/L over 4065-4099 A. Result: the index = -0.046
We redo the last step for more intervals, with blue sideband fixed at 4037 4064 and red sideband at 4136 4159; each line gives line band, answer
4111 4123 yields -0.062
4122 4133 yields -0.031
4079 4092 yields -0.167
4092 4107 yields 0.031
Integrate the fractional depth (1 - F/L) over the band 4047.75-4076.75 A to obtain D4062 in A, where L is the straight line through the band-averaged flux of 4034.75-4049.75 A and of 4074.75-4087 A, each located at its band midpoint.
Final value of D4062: 2.37 A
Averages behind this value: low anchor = 11.8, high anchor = 12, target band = 10.9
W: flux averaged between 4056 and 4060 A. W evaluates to 10.6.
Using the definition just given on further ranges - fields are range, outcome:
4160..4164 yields 12.2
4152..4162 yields 11.2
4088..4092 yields 13.9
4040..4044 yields 12.1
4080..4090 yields 13.3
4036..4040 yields 13.2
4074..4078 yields 10.9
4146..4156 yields 10.9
